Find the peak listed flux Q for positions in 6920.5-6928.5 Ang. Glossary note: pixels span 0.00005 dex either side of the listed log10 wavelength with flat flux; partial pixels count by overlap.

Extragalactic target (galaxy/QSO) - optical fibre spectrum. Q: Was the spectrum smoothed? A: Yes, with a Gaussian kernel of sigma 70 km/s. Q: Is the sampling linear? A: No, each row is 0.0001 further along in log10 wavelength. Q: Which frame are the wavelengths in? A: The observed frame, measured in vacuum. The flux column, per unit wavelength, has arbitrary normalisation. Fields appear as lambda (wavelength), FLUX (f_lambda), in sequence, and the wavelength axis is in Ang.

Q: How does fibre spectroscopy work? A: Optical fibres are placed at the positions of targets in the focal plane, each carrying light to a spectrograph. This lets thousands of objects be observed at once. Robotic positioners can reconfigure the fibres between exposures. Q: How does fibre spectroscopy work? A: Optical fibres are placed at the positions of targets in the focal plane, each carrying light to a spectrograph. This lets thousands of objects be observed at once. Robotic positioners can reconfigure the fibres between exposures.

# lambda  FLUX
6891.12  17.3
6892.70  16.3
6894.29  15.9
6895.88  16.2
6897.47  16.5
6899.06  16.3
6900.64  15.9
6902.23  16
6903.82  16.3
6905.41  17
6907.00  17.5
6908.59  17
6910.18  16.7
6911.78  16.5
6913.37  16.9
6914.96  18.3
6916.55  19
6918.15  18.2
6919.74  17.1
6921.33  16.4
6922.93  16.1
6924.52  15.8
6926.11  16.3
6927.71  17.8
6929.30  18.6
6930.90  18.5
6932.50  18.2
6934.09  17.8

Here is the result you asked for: 17.8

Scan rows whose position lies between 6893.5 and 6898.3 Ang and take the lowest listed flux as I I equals 15.9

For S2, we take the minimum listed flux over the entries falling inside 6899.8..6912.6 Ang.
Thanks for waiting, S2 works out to 15.9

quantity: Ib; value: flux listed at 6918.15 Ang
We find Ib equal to 18.2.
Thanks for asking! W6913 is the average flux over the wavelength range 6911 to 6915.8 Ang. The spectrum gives 17.3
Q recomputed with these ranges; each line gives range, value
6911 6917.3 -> 19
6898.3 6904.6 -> 16.3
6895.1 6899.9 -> 16.5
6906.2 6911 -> 17.5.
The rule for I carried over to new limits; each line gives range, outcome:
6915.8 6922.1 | 16.4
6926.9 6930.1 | 17.8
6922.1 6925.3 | 15.8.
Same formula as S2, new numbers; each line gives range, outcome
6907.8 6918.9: 16.5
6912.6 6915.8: 16.9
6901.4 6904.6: 16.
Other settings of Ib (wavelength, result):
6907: 17.5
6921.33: 16.4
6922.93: 16.1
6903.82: 16.3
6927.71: 17.8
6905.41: 17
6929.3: 18.6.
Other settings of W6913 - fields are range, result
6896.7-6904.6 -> 16.2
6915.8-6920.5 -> 18.1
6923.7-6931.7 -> 17.4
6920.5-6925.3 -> 16.1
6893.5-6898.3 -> 16.2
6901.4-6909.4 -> 16.8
